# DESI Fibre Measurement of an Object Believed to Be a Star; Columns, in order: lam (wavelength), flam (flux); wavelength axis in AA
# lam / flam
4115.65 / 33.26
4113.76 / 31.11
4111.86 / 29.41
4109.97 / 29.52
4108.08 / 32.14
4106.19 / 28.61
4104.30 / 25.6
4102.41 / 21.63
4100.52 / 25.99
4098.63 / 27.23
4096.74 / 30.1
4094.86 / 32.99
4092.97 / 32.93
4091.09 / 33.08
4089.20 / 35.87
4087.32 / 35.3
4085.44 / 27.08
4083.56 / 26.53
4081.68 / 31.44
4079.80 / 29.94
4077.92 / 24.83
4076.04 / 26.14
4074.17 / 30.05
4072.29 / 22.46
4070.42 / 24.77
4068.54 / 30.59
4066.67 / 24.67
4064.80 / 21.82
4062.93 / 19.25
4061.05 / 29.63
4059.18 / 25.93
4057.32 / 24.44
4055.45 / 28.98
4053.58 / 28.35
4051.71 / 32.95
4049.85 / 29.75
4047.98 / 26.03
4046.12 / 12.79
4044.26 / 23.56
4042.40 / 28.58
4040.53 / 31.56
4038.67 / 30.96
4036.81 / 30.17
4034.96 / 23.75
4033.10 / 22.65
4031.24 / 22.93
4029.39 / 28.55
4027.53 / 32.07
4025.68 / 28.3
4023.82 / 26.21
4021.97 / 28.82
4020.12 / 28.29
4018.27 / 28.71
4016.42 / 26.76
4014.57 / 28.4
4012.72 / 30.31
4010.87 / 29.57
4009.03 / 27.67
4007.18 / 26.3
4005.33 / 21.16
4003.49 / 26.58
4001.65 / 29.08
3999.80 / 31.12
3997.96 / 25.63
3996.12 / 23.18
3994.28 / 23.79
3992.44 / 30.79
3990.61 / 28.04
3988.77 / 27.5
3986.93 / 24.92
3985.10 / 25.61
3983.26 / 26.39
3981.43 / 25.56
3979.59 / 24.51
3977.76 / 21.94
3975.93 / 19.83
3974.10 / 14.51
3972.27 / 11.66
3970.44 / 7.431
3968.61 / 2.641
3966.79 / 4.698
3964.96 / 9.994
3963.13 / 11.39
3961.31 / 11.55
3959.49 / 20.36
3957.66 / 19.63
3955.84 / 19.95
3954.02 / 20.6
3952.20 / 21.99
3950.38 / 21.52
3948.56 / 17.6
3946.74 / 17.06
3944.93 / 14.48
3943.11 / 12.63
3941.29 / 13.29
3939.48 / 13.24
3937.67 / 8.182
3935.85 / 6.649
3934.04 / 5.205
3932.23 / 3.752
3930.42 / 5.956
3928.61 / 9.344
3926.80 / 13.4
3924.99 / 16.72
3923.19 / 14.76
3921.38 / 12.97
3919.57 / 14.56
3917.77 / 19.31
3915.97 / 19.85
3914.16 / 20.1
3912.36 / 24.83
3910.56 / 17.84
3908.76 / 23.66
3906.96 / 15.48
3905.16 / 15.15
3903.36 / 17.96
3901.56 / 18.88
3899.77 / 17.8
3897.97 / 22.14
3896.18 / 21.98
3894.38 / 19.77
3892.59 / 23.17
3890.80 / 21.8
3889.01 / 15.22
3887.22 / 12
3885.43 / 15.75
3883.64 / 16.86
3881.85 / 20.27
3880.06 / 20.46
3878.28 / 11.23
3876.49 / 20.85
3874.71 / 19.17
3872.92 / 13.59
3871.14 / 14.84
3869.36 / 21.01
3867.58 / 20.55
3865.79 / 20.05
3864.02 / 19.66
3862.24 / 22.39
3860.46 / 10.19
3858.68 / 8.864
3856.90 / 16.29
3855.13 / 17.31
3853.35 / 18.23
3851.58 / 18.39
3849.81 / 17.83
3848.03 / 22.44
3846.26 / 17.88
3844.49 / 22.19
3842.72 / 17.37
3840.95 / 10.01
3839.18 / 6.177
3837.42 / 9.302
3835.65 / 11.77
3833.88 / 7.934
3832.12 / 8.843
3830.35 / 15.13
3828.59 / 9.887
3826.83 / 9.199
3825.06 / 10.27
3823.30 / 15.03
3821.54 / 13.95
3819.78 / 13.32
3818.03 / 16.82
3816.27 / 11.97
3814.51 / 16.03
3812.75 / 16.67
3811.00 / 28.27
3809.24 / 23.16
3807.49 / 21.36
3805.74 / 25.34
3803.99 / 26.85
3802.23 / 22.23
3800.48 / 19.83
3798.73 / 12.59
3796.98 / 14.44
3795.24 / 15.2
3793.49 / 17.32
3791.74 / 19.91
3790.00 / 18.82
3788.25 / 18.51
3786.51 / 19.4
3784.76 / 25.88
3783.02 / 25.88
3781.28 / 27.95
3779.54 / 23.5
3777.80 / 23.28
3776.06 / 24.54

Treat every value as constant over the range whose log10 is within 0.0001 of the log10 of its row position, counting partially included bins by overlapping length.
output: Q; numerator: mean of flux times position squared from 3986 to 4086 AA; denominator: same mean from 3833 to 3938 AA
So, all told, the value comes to 1.8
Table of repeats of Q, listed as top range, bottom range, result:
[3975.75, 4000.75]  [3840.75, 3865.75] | 1.59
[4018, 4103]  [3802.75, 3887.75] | 1.88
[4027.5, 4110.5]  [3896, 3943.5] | 2.00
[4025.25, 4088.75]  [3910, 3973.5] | 2.07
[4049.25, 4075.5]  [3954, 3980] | 1.95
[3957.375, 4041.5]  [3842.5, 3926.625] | 1.39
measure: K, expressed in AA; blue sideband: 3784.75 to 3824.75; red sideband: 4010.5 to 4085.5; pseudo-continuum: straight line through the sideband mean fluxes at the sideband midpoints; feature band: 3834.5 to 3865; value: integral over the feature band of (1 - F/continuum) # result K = 6.9 AA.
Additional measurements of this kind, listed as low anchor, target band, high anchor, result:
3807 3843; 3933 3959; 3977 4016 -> 8.8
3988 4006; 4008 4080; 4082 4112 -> 3.0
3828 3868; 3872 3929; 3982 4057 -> 2.8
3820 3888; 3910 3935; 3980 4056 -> 7.4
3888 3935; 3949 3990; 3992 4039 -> 8.4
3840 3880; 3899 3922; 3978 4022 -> 2.6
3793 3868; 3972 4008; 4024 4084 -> -1.4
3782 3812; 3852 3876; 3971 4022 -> 5.6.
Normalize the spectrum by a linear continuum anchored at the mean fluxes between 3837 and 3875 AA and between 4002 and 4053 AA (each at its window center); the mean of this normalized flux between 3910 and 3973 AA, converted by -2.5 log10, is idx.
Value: 0.49 mag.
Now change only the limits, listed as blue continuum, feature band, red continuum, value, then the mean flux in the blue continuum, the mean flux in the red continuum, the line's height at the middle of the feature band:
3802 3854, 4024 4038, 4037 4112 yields -0.05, 16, 27.8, 25.8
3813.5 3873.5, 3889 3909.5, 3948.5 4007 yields -0.14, 14.9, 20.5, 17.2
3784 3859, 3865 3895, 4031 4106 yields 0.06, 16.5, 27.4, 19.1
